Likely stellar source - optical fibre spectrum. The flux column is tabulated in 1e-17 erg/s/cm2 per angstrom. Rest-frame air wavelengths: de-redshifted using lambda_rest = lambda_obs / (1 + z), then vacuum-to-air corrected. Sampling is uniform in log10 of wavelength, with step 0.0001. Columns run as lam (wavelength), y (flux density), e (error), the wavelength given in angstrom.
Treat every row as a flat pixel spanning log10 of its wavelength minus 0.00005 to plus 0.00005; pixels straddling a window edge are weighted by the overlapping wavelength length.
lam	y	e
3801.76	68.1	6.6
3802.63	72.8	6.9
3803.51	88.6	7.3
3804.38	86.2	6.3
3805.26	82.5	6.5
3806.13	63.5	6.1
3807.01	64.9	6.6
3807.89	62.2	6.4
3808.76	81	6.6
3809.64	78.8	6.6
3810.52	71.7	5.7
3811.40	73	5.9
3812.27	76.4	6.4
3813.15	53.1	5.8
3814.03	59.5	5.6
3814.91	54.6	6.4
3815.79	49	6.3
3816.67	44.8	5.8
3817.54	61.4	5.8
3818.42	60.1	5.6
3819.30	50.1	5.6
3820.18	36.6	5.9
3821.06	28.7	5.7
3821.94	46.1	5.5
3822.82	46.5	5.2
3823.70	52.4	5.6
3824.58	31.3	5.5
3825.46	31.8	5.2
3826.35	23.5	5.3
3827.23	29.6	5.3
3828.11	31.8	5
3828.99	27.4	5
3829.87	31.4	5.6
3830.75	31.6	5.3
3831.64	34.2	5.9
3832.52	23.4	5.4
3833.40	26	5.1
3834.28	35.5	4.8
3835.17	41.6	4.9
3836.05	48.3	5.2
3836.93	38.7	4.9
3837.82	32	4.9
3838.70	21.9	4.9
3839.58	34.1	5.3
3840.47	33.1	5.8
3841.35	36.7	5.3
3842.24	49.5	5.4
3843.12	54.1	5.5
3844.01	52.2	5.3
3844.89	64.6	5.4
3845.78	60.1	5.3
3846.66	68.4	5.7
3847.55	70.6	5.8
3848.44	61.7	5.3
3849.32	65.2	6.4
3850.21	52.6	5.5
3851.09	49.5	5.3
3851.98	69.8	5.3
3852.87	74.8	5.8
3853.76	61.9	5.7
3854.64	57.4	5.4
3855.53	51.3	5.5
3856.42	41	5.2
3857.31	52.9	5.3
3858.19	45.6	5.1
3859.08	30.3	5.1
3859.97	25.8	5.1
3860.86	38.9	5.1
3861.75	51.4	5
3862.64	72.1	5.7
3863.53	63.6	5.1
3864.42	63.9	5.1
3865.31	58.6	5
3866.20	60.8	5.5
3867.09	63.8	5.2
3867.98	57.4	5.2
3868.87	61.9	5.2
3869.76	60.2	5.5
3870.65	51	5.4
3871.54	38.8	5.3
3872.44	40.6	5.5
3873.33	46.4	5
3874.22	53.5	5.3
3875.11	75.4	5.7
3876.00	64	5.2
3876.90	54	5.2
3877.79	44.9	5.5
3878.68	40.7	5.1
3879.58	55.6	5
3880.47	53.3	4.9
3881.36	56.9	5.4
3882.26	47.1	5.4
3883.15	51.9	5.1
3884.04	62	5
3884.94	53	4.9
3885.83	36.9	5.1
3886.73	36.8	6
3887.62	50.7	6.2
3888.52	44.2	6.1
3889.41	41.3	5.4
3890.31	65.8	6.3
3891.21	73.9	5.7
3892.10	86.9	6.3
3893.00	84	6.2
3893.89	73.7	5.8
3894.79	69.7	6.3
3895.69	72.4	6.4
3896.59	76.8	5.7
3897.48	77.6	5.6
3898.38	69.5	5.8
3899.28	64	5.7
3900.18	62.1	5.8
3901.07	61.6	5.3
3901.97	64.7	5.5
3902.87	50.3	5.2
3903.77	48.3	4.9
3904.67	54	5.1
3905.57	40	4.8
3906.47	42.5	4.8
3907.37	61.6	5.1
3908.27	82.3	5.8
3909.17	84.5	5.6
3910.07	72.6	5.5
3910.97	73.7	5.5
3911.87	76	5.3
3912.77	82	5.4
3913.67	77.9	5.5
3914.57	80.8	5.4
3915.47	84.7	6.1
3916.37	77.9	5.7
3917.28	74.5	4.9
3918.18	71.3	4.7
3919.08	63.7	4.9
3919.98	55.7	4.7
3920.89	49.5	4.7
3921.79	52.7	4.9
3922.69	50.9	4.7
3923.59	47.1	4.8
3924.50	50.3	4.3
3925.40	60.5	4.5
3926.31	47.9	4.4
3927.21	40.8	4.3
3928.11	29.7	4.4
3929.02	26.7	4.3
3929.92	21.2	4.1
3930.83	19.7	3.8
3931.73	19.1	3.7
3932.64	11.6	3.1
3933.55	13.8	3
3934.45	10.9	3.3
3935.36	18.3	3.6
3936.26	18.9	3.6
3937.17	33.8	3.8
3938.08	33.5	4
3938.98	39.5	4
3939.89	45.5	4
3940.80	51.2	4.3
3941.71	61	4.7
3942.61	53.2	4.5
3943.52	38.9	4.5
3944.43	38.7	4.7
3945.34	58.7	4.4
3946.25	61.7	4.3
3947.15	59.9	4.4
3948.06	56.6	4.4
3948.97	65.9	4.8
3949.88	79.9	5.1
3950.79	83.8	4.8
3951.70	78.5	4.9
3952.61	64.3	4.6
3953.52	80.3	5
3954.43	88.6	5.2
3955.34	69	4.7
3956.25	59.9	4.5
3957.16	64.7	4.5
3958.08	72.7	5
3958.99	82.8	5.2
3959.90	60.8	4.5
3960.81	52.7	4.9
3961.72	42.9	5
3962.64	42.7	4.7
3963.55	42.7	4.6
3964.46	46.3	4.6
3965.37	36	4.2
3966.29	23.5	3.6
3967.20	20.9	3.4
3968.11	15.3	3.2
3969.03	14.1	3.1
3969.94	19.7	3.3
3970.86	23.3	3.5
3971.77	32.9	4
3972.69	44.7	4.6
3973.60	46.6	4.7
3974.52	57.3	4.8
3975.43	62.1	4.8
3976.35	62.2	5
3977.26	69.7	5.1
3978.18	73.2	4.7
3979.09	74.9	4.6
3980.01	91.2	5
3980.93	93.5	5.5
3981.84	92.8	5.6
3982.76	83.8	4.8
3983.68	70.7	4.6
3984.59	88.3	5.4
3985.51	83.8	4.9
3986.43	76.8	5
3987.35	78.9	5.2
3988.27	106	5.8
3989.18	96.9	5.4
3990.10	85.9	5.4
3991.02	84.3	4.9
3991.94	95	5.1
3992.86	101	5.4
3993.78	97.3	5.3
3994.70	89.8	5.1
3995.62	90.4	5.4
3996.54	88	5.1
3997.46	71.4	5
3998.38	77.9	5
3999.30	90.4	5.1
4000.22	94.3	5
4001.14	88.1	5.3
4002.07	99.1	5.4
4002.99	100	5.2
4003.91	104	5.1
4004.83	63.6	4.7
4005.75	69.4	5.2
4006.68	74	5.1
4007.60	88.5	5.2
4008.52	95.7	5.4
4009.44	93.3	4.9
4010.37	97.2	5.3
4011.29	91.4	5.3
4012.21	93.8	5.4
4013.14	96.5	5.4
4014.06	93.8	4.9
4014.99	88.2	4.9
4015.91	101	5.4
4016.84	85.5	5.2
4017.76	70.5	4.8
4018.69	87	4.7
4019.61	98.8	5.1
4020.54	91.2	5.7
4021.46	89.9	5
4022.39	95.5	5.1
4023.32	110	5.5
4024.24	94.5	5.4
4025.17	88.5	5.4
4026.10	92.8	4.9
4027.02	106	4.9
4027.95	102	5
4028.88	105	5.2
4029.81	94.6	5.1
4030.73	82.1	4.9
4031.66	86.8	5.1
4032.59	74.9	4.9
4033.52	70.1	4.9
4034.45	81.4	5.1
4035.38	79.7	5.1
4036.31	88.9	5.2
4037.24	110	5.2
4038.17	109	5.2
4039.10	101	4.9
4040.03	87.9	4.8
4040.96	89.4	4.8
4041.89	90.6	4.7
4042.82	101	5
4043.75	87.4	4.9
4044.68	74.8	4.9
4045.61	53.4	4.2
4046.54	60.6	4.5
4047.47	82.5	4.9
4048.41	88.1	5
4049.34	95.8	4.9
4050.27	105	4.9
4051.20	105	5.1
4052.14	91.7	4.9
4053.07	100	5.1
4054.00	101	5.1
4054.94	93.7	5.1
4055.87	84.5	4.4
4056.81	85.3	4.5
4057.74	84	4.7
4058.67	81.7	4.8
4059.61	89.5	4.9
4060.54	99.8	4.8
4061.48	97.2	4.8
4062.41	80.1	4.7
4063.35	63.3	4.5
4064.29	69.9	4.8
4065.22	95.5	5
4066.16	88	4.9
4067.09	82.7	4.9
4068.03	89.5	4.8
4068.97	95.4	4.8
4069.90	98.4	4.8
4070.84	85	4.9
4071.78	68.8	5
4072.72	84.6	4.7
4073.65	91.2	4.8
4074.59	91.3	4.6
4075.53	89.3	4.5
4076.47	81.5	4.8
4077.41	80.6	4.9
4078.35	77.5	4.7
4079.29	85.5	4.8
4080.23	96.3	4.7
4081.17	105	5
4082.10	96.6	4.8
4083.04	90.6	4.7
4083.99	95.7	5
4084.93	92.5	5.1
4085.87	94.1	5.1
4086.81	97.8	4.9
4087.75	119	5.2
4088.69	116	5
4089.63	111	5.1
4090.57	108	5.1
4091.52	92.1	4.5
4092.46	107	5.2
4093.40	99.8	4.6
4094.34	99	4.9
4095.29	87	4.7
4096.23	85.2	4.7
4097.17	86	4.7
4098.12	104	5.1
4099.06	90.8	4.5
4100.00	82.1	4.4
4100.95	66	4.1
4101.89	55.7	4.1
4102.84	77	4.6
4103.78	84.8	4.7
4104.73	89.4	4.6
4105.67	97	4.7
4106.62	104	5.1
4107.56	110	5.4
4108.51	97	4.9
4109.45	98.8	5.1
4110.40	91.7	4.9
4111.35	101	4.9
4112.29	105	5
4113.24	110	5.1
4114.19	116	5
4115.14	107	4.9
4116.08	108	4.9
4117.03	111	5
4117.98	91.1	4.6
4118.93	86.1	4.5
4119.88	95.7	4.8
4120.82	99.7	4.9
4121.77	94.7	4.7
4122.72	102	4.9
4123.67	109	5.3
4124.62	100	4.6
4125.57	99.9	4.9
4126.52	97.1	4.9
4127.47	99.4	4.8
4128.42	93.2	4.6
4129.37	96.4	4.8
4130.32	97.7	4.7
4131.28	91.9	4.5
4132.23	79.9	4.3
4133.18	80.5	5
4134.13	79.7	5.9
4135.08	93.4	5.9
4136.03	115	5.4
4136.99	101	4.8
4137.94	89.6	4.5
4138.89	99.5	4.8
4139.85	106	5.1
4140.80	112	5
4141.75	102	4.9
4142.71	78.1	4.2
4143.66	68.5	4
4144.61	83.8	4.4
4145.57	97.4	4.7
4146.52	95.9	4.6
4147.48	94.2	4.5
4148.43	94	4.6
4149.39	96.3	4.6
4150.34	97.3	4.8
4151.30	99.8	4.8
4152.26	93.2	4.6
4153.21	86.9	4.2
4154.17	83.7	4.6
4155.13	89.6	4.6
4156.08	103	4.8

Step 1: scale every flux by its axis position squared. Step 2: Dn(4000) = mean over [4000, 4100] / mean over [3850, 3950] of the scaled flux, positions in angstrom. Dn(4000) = 1.81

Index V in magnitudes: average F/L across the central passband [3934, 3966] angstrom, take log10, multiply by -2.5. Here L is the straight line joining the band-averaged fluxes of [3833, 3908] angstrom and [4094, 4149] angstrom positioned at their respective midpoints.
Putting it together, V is 0.239 mag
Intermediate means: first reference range 54.4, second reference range 94.6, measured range 54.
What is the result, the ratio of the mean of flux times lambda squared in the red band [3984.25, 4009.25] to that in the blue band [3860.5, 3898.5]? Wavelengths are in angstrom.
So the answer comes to 1.61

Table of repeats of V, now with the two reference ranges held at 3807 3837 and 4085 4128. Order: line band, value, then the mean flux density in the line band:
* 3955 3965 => 0.229 mag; 57.6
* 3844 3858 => -0.155 mag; 59.6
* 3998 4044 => -0.113 mag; 91.1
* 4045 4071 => 0.017 mag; 87.3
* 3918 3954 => 0.399 mag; 46.5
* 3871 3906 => 0.019 mag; 57.5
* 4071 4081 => 0.082 mag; 85.2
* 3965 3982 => 0.436 mag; 49.6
